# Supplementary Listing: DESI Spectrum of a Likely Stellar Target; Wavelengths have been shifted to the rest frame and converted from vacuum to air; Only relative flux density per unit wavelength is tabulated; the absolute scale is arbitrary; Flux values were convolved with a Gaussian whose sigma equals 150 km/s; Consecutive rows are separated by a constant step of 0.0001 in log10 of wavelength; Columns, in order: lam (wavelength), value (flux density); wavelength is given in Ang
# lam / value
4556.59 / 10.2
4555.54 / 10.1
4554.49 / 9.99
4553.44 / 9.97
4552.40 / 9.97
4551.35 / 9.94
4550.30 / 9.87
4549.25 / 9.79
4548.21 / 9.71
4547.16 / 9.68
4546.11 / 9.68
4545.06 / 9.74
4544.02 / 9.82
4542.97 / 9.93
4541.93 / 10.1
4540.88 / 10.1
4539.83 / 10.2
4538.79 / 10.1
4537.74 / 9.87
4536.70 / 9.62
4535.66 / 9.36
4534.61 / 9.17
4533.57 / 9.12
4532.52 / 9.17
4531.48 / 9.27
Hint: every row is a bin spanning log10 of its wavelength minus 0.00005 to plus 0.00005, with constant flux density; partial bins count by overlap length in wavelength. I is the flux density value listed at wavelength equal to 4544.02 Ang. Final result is 9.82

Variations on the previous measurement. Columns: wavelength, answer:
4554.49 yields 9.99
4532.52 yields 9.17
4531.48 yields 9.27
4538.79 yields 10.1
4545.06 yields 9.74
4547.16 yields 9.68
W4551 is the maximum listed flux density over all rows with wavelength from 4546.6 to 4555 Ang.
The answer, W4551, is 9.99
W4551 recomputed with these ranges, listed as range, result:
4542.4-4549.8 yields 9.93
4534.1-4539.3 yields 10.1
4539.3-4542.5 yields 10.2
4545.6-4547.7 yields 9.68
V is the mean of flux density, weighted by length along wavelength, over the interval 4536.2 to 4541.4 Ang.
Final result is 9.98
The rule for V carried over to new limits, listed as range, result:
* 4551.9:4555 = 10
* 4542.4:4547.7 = 9.77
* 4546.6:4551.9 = 9.79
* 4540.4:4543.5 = 10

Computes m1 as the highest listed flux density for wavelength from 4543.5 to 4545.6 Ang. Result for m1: 9.82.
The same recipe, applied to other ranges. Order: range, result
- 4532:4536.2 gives 9.36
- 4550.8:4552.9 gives 9.97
